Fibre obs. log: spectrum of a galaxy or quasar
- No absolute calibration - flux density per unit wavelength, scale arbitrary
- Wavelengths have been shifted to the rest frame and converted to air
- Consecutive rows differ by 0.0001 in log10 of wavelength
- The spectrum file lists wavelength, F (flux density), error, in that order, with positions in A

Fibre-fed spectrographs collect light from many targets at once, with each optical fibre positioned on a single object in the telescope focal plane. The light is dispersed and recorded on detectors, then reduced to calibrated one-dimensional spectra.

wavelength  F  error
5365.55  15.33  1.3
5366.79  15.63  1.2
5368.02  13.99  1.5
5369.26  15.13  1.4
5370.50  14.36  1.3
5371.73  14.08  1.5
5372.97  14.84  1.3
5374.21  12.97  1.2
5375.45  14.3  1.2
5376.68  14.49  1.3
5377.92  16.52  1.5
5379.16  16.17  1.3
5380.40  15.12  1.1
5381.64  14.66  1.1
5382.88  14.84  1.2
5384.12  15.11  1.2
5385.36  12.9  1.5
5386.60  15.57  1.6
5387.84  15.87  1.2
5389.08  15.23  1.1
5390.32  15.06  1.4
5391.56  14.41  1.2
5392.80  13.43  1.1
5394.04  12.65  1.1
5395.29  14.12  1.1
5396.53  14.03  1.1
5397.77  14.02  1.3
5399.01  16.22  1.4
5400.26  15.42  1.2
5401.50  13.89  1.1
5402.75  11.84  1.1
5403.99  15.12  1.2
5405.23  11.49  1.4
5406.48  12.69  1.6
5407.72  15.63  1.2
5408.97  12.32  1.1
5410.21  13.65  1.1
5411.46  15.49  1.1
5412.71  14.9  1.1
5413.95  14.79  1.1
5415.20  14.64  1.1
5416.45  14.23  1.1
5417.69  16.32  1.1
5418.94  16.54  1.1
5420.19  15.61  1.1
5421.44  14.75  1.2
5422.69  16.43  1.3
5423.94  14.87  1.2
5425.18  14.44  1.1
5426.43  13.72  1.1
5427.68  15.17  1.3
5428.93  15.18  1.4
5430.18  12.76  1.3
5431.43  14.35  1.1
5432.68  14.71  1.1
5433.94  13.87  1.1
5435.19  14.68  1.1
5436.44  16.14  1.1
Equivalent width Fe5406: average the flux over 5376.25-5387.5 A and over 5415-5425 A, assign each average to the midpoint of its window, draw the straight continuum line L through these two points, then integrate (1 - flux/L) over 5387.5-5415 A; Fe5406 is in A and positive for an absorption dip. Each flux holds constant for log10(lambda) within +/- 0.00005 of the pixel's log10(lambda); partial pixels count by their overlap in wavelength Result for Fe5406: 1.9 A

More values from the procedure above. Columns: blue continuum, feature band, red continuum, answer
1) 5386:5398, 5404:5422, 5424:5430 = 0.0 A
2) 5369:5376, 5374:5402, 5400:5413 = -1.3 A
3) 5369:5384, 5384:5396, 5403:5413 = 0.0 A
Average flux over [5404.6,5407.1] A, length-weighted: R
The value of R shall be 12.1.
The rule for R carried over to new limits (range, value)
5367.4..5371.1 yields 14.5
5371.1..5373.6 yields 14.5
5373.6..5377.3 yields 13.9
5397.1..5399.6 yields 15.1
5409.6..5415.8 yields 14.7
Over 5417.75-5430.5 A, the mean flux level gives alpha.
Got 15.1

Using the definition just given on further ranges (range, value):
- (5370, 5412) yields 14.4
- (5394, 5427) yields 14.5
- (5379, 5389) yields 15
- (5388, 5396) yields 14.2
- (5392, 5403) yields 14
